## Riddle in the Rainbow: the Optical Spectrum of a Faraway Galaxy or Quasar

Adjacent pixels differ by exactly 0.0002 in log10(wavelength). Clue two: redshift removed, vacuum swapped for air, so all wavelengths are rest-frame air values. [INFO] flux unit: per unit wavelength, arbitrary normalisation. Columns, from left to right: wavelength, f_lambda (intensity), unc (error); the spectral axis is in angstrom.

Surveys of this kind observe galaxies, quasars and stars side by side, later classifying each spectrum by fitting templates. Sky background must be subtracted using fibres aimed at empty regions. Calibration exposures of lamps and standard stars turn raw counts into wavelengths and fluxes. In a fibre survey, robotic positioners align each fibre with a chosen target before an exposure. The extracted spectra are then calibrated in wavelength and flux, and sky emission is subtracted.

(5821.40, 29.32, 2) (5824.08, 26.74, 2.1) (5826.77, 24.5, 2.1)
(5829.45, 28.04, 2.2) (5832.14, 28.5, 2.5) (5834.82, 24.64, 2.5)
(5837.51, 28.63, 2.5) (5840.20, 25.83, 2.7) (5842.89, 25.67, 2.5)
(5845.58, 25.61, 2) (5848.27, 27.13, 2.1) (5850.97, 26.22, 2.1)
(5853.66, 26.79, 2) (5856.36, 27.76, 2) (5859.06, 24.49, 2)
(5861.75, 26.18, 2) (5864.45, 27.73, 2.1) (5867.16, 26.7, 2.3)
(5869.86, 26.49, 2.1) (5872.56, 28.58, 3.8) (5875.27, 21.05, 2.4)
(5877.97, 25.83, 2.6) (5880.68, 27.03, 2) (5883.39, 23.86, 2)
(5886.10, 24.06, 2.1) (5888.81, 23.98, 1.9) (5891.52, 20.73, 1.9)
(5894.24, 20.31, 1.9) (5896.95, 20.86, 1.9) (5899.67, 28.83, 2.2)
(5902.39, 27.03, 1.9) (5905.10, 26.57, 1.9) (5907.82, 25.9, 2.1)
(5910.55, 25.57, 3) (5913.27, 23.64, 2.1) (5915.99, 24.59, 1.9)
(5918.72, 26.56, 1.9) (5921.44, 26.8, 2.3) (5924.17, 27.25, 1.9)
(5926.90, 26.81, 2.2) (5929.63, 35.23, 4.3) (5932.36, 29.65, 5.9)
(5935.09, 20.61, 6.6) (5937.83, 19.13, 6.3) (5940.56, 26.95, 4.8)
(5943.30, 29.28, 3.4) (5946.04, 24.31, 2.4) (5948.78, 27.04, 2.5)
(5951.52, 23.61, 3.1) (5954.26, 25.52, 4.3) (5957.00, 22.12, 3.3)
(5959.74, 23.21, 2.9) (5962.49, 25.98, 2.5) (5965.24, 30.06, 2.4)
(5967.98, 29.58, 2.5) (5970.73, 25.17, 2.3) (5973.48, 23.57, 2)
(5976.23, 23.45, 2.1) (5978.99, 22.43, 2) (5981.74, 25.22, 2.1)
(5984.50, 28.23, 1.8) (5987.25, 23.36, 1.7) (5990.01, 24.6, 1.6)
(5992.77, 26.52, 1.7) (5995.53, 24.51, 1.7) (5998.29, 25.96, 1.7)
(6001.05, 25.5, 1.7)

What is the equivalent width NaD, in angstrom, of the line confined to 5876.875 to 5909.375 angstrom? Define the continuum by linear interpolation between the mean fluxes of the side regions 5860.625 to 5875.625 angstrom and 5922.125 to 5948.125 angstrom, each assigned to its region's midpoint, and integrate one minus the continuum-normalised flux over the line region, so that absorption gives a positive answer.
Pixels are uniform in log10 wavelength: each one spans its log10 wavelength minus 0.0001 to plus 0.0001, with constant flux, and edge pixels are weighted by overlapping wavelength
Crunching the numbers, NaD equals 2.4 angstrom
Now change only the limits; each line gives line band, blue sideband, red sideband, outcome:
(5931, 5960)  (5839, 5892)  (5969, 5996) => 0.4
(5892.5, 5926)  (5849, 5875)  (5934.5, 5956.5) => 0.2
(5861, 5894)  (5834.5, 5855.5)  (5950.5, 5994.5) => 1.4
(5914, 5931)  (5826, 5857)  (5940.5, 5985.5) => -1.2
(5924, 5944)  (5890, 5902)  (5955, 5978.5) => -2.1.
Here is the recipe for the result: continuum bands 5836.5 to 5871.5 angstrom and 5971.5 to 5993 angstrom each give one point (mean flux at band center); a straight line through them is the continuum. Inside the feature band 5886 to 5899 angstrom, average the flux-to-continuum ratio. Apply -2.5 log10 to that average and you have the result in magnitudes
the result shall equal 0.173 mag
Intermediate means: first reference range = 26.6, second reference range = 24.6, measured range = 22.1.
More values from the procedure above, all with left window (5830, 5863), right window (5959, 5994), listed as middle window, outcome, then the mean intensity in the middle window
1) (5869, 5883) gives 0.03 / 25.6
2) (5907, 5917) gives 0.05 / 24.9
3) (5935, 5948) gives 0.05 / 24.5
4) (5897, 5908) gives -0.02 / 26.5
